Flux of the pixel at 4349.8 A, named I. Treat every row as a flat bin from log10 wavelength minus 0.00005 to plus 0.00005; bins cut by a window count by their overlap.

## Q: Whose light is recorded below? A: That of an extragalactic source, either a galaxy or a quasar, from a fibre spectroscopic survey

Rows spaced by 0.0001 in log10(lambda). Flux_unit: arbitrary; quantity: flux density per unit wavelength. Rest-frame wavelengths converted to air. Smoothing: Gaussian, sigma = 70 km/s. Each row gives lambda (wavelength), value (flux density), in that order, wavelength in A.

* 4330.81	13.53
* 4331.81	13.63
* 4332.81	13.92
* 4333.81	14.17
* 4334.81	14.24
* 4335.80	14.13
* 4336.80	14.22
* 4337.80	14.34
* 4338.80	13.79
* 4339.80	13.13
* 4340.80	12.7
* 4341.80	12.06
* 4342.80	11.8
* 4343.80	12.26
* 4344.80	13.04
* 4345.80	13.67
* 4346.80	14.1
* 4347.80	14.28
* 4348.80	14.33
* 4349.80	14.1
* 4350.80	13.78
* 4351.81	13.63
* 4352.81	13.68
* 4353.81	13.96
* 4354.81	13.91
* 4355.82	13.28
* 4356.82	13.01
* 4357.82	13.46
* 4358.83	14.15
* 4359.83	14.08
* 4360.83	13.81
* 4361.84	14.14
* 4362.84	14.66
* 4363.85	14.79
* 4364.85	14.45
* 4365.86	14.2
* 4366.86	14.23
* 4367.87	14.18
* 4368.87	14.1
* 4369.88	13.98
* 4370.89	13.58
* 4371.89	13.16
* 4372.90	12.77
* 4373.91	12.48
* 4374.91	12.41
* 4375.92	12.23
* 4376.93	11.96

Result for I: 14.1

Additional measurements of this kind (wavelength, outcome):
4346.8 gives 14.1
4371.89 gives 13.16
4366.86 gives 14.23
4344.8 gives 13.04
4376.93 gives 11.96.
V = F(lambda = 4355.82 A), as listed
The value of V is 13.28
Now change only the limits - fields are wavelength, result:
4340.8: 12.7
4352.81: 13.68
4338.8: 13.79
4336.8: 14.22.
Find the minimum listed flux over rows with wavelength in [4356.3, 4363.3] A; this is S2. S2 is 13.01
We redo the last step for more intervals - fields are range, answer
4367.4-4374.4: 12.48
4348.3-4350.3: 14.1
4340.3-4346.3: 11.8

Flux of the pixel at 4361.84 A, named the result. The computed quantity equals 14.14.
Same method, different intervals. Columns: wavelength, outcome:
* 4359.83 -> 14.08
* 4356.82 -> 13.01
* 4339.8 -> 13.13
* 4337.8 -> 14.34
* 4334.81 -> 14.24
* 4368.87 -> 14.1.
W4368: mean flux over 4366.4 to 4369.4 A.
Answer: 14.2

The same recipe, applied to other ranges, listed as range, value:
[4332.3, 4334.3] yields 14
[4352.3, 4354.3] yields 13.8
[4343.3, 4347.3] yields 13.3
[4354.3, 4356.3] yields 13.6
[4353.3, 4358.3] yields 13.5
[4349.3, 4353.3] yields 13.8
